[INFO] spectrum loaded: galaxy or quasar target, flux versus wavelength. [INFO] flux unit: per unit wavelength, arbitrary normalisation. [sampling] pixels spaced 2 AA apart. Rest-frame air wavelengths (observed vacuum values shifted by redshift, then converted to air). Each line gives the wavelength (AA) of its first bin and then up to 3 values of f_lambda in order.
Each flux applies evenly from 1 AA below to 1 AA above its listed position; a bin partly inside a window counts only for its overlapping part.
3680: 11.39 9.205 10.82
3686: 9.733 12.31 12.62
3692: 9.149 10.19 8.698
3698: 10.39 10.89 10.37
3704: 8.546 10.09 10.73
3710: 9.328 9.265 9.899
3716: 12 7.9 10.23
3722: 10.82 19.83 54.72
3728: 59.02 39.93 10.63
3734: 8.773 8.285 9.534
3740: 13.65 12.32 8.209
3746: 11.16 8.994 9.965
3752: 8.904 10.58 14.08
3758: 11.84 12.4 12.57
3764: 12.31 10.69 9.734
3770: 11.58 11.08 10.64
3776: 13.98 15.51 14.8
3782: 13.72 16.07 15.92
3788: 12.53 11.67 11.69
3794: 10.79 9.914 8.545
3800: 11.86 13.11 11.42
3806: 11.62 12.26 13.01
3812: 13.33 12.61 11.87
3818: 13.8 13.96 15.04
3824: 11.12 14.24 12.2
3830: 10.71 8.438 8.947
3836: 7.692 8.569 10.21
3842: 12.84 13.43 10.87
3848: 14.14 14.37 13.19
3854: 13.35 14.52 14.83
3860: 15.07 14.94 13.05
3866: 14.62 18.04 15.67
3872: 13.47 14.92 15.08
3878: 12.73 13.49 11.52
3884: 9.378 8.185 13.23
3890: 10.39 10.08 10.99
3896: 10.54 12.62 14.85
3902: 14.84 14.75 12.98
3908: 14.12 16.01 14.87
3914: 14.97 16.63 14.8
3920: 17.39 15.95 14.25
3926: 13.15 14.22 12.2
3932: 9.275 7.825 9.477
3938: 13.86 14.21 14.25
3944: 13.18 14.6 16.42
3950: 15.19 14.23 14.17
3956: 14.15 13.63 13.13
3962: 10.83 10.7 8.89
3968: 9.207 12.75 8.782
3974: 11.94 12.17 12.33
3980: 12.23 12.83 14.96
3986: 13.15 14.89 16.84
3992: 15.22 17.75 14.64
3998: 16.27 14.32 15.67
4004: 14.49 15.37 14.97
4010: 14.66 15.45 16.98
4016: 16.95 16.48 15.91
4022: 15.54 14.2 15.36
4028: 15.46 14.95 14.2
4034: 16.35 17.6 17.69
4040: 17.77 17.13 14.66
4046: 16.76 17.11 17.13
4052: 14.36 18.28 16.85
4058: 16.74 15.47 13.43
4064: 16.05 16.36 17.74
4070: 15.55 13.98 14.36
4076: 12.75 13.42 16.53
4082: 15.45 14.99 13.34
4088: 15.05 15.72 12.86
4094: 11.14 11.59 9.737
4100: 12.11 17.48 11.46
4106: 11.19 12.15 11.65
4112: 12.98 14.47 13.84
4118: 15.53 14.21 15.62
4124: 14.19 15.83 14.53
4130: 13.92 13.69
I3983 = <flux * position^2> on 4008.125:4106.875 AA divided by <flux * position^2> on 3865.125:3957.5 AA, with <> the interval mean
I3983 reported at 1.21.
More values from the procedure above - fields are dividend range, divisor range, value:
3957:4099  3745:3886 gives 1.31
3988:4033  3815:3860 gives 1.38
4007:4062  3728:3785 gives 1.39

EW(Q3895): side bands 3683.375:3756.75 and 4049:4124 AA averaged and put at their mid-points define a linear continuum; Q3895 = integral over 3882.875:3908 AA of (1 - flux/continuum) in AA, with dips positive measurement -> 3.8 AA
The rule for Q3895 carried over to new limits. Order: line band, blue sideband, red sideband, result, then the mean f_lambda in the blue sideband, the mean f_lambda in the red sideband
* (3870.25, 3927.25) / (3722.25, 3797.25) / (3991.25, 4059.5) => 7.55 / 15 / 16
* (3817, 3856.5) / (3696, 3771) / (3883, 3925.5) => 4.61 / 14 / 13.4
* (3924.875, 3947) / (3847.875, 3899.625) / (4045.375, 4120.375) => 1.90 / 13.2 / 14.5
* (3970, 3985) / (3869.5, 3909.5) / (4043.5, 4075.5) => 2.24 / 12.7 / 15.9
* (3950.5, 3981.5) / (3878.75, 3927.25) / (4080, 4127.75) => 3.29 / 13.3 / 13.7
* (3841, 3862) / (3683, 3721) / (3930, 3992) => -3.77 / 10.2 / 12.7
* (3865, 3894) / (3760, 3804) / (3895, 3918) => 2.10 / 12.3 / 14.3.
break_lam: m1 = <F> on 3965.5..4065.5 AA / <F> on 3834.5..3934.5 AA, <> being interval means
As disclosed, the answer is 1.1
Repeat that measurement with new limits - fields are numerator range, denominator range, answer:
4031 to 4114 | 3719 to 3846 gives 1.09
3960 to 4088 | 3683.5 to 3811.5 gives 1.12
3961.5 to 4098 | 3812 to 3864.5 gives 1.18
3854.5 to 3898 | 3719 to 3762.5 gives 0.78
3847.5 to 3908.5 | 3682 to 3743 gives 0.91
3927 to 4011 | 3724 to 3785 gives 0.85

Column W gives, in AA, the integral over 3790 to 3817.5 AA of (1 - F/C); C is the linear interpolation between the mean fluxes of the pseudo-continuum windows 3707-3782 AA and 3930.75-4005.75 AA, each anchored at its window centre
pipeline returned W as 4.7 AA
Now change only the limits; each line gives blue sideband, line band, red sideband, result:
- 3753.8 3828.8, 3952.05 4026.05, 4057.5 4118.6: -2.6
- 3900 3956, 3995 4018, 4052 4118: -2.2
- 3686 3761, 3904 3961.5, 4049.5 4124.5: 1.1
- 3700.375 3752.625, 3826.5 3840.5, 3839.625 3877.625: 4.5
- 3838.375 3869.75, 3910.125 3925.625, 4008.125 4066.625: -1.0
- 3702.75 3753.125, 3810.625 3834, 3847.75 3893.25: 2.8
